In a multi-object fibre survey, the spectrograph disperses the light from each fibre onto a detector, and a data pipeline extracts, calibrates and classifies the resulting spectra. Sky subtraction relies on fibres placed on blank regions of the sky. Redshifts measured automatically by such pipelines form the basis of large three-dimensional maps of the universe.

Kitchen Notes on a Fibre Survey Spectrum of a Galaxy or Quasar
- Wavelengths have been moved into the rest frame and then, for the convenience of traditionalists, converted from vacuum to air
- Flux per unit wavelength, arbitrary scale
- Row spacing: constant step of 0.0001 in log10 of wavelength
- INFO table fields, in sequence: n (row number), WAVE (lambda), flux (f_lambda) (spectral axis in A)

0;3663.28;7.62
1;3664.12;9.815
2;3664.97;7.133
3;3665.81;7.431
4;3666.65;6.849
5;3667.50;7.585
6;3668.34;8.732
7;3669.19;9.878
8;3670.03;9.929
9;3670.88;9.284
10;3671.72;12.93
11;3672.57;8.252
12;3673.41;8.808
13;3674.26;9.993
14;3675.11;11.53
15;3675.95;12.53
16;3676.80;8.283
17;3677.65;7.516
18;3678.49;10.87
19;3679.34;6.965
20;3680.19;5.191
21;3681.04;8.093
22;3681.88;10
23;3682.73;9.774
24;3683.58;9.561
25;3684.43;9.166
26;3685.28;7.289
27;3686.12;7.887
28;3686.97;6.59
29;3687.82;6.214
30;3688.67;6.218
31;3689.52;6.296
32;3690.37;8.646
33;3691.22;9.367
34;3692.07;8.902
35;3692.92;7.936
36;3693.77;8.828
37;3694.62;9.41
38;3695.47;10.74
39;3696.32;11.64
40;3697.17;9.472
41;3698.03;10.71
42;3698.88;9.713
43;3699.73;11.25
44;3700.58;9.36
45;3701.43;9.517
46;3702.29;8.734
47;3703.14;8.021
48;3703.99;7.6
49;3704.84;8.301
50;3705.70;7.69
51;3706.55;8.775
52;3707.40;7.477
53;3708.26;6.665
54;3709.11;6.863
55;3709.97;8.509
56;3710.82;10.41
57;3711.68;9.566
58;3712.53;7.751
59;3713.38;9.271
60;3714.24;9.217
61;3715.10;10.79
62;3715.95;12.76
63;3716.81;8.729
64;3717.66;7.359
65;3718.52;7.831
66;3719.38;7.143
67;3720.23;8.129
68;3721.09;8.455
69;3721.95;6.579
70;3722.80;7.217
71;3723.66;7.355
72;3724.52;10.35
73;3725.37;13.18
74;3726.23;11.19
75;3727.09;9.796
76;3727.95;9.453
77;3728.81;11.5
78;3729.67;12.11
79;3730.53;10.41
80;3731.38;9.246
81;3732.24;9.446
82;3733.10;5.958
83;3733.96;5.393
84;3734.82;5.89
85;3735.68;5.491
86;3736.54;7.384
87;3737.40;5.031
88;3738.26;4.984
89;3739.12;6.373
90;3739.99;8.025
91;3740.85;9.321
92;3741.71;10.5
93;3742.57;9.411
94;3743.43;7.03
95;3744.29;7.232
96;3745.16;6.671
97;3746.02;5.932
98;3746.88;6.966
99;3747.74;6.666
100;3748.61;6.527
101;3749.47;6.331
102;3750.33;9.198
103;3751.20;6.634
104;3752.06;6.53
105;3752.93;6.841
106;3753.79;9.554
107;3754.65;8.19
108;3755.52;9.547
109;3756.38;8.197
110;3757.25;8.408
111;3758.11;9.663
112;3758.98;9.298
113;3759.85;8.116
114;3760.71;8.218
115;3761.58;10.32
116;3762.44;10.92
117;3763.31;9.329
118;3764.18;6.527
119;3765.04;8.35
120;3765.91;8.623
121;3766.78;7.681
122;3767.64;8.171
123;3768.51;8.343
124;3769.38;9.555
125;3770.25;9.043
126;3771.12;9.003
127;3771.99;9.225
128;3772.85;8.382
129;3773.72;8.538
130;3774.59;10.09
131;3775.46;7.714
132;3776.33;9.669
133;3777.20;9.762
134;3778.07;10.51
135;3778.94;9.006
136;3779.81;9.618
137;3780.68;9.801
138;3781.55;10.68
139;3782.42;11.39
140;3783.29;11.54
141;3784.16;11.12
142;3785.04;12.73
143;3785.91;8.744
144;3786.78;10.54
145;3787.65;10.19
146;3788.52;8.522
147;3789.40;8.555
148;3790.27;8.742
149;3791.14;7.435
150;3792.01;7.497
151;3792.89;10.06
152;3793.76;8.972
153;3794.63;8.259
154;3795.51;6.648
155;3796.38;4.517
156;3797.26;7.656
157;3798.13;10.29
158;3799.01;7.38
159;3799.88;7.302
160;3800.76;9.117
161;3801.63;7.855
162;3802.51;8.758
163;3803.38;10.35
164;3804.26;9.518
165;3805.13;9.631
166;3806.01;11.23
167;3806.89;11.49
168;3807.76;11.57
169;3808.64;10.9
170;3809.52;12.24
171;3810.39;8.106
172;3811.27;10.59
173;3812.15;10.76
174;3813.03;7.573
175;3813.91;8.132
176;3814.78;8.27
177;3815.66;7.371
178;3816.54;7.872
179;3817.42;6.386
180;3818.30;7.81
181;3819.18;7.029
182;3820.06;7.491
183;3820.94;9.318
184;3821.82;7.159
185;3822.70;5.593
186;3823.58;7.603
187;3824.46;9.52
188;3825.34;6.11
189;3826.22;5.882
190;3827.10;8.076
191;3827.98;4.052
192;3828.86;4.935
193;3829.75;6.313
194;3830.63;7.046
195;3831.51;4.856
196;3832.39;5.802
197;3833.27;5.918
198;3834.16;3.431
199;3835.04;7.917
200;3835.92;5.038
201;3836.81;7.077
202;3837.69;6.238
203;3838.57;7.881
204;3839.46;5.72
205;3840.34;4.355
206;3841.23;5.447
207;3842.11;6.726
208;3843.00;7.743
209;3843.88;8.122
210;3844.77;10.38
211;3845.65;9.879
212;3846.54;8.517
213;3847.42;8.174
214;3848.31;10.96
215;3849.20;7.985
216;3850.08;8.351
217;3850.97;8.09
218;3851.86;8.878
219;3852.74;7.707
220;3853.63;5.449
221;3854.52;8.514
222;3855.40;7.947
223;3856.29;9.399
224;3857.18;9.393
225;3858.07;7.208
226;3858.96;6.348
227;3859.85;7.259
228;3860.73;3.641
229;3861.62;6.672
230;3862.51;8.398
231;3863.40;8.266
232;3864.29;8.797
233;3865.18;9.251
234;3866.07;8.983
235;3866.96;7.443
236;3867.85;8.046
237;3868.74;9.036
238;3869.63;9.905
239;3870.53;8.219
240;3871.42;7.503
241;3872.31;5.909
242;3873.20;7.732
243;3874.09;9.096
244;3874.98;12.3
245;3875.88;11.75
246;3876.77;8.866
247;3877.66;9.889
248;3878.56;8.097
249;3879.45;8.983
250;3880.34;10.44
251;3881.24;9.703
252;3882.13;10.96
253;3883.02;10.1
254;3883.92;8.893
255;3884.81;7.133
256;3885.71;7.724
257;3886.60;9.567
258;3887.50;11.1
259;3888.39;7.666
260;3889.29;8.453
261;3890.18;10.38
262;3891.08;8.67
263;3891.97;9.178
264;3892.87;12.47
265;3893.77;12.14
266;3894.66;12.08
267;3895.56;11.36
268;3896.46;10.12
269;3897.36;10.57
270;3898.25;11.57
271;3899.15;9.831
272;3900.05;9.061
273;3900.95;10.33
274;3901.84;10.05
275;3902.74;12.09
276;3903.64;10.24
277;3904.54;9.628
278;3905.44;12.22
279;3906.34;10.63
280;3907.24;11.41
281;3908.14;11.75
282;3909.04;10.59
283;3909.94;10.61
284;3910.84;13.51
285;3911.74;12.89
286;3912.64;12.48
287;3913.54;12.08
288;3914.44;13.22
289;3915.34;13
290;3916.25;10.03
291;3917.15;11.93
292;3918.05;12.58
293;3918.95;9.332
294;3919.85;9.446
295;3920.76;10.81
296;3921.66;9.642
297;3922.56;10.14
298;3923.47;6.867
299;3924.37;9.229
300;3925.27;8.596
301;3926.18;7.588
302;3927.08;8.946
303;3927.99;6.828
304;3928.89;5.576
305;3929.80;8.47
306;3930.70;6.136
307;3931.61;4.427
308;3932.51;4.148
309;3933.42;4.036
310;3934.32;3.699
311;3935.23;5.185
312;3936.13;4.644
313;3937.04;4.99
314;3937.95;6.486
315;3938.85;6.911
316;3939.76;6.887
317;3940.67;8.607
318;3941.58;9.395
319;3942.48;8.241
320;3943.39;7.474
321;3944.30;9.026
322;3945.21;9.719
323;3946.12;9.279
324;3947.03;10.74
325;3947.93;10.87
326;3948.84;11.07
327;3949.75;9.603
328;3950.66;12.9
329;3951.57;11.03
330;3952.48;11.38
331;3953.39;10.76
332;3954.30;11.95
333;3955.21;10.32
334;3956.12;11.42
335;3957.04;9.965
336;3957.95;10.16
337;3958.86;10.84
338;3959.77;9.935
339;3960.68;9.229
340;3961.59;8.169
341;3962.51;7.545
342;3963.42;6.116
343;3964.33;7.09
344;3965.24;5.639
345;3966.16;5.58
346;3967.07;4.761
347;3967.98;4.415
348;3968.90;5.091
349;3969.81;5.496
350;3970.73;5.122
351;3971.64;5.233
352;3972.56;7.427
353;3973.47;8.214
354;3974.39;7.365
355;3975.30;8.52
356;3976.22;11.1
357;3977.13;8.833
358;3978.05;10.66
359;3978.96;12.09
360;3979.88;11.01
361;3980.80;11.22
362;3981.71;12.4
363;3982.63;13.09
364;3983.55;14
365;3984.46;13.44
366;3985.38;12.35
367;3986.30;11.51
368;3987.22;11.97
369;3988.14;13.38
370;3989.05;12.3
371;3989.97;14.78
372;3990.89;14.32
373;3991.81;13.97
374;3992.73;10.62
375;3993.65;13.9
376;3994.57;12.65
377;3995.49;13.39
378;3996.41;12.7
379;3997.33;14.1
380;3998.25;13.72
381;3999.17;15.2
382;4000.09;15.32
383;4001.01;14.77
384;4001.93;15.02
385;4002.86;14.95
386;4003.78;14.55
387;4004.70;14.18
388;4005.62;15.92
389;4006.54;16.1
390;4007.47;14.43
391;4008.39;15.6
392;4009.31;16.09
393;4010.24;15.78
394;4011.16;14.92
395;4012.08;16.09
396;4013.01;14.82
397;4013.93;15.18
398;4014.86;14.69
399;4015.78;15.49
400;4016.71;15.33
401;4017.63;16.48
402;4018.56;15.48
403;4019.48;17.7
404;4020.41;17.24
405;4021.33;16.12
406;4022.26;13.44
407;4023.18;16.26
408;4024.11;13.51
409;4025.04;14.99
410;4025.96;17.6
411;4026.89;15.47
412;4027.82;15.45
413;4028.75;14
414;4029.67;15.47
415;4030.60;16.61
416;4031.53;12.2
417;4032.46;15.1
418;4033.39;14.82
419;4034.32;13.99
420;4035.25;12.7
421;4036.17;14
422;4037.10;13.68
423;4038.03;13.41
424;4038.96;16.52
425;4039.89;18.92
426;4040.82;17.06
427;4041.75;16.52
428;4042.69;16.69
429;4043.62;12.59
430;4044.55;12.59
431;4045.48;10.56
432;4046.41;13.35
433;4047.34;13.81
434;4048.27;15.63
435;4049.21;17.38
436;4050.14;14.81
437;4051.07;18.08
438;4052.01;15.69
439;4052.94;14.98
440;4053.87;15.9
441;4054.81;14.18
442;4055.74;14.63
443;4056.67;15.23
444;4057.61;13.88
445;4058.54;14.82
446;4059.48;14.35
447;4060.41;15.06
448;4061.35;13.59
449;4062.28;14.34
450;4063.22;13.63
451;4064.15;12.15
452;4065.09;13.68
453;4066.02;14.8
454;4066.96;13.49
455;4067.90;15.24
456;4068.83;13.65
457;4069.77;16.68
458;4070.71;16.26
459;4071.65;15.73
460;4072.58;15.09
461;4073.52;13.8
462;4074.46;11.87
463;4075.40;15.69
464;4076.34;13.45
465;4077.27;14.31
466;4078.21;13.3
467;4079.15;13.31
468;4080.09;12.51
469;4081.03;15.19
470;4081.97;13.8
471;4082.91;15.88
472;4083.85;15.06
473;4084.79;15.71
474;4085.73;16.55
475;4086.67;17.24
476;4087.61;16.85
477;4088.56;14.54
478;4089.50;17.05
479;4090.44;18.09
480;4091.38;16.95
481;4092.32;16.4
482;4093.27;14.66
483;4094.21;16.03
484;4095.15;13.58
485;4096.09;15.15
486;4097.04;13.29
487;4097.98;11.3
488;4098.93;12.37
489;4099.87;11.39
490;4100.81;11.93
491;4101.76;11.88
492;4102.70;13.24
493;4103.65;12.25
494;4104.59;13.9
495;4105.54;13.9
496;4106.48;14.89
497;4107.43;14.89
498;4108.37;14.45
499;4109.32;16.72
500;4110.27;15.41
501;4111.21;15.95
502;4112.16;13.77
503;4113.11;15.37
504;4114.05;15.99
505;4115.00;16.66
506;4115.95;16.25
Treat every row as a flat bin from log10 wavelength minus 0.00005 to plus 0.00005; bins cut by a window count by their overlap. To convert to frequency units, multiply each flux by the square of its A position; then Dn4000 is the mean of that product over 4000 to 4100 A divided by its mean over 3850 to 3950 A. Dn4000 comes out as 1.78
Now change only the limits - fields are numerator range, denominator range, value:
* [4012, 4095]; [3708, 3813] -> 1.99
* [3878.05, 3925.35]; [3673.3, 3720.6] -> 1.32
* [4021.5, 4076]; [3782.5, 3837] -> 2.03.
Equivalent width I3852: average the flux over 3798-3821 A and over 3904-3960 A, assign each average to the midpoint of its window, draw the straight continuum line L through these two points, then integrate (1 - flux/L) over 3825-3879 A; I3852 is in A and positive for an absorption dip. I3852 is 9.2 A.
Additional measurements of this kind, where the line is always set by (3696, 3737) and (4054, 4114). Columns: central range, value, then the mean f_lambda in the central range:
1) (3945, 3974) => 9.1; 8.64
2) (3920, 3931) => 3.4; 8.29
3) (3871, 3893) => 4.2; 9.26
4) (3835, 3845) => 3.7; 6.77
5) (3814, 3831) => 5.5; 7.07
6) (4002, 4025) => -3.4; 15.4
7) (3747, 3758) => 1.9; 7.76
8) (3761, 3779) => 1.3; 8.98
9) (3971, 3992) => 2.9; 11.2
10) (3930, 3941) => 6.0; 5.55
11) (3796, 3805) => 1.6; 8.35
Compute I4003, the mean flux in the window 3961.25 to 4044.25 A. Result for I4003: 13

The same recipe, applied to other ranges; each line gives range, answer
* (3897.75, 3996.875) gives 9.66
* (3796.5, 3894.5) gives 8.26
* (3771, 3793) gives 9.58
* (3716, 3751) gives 8.08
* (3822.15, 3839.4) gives 6.27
